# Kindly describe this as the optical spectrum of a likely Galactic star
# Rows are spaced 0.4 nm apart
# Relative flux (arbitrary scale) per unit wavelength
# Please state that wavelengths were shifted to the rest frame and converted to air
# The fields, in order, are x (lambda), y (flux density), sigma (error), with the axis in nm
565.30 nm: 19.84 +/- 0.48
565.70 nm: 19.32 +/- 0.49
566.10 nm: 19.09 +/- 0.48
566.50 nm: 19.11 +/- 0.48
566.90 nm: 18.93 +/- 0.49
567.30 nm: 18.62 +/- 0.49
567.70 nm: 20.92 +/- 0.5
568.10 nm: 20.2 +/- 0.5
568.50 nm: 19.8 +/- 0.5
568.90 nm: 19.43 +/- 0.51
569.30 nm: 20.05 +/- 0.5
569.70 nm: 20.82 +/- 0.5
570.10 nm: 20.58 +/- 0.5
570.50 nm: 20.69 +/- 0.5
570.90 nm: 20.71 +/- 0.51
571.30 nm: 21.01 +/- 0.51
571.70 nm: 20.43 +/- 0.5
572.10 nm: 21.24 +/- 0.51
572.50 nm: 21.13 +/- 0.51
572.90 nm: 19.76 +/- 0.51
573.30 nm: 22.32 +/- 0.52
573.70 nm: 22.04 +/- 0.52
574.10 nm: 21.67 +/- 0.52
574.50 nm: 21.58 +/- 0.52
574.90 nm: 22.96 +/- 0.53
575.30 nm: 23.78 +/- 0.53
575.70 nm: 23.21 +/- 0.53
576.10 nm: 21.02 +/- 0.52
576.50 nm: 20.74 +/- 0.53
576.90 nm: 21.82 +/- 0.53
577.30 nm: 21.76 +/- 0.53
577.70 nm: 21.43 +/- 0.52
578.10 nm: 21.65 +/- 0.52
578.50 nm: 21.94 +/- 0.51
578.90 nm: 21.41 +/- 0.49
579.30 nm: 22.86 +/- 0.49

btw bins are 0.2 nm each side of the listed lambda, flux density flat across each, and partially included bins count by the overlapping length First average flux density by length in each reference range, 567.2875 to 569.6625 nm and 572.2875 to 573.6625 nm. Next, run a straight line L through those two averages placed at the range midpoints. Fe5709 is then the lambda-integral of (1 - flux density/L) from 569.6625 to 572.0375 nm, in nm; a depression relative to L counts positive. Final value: -0.01 nm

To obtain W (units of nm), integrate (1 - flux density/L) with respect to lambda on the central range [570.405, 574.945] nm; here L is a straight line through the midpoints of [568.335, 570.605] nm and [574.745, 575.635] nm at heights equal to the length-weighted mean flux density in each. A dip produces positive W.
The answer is 0.15 nm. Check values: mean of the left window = 20.2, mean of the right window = 23.4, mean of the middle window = 21.3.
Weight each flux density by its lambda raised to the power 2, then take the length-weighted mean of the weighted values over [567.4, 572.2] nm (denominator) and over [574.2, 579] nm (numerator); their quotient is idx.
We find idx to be 1.1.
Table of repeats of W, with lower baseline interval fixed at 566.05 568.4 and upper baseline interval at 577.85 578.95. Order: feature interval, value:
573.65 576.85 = -0.16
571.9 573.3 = -0.03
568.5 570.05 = -0.01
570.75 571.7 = -0.02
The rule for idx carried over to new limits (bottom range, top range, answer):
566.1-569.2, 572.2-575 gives 1.13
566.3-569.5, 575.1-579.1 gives 1.15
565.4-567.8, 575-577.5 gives 1.18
